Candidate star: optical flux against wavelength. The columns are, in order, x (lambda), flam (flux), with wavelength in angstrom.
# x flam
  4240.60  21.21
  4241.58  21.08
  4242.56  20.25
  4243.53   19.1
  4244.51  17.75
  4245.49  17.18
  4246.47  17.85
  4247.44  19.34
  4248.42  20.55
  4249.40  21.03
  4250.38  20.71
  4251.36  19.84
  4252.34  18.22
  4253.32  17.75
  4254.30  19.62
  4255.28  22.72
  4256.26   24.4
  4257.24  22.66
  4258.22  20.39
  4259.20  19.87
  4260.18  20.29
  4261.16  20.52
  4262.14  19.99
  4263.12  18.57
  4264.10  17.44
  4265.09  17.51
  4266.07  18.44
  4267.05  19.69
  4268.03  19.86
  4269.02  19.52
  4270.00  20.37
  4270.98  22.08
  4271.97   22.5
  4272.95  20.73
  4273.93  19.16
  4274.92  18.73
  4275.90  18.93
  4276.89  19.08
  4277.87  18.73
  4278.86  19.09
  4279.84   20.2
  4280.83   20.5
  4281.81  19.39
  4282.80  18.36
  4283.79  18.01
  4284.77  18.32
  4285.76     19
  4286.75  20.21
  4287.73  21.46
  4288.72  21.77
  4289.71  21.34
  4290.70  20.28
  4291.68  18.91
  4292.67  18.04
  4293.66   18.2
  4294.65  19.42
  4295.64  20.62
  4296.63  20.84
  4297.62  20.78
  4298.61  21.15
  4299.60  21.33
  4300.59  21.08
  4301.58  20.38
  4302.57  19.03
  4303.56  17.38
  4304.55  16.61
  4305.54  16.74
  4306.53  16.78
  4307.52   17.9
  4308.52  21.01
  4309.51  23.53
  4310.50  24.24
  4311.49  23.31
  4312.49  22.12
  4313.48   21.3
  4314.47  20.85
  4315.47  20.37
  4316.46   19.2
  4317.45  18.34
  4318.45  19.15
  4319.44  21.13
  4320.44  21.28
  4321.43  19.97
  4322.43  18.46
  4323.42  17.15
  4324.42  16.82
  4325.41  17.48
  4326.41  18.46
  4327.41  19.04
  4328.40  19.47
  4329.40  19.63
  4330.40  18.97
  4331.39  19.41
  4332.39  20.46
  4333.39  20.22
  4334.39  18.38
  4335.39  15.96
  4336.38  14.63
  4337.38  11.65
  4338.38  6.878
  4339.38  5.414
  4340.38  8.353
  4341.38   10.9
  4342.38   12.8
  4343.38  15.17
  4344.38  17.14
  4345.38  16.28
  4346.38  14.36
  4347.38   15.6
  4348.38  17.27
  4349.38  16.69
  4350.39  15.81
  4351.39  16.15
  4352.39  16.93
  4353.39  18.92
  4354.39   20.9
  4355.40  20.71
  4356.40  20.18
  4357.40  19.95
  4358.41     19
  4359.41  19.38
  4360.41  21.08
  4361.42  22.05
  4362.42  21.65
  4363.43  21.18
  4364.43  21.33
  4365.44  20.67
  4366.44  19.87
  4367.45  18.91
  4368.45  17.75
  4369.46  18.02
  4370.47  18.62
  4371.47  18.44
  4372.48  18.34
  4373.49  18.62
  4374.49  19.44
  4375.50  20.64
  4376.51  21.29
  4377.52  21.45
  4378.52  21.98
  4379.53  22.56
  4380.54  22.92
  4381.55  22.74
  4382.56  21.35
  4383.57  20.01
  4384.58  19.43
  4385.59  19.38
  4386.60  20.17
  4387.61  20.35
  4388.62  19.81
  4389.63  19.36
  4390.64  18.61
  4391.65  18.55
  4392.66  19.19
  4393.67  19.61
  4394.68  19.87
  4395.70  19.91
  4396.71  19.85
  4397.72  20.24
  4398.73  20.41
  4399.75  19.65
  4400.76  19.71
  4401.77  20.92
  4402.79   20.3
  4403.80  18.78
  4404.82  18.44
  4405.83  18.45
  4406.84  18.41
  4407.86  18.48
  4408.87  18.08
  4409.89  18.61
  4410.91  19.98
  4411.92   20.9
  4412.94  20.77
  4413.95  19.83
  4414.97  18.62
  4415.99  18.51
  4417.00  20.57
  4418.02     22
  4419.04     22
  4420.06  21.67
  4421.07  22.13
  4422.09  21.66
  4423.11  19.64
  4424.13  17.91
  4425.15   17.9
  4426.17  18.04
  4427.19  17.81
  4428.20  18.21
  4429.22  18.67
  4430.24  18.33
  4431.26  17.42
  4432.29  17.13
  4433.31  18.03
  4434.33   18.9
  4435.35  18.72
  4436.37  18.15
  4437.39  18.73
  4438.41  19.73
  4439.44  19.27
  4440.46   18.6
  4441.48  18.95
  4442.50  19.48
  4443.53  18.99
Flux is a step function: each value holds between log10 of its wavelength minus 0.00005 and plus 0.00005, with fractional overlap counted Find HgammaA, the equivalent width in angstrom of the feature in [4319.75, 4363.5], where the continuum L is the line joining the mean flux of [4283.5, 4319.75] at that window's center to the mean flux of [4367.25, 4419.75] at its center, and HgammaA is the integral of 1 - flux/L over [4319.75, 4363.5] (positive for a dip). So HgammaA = 6.0 angstrom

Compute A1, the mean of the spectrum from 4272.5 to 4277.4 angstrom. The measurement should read 19.3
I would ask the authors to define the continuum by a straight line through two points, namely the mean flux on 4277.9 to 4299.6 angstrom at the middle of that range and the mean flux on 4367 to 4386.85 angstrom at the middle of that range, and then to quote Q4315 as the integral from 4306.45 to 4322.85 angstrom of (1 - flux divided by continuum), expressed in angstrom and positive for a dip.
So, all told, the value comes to -0.6 angstrom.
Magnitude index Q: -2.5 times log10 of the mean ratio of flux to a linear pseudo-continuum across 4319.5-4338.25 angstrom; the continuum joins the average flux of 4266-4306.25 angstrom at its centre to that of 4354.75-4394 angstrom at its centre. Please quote 0.11 mag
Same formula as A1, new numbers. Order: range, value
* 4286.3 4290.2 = 21.2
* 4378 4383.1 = 22.3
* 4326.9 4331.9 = 19.3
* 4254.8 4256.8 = 23.5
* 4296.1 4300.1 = 21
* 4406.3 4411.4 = 18.7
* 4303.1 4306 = 16.9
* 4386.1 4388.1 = 20.3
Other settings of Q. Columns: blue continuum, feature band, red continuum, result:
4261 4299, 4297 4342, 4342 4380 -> 0.060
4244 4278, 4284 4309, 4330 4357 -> -0.084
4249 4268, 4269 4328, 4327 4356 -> -0.100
